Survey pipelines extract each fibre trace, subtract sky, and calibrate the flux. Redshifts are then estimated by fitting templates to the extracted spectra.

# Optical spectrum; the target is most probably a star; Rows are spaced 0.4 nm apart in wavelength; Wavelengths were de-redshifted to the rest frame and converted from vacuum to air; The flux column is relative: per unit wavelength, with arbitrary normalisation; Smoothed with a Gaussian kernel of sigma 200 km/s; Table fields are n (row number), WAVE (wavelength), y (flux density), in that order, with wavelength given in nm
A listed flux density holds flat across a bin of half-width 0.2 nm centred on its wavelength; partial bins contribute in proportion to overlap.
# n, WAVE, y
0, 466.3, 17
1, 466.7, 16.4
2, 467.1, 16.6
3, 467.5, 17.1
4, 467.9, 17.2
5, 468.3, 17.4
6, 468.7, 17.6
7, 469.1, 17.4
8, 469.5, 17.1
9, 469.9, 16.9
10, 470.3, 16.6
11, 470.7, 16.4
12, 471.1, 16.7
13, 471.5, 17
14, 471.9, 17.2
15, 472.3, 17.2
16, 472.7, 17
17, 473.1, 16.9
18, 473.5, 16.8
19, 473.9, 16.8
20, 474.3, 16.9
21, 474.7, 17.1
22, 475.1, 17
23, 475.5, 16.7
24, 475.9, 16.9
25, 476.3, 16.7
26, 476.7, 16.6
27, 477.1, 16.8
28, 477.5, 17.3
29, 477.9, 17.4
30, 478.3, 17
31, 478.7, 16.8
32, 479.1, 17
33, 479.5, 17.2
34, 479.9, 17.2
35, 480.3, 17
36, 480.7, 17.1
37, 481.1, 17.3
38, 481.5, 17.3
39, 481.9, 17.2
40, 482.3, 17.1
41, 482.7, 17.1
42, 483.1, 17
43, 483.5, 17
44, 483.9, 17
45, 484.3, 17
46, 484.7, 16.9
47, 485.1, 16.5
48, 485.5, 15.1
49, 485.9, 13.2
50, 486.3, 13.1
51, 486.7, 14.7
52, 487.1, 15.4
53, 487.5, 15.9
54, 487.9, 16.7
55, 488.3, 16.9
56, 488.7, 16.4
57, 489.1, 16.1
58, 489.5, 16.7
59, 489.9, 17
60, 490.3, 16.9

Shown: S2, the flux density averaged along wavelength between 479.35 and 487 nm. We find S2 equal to 16.4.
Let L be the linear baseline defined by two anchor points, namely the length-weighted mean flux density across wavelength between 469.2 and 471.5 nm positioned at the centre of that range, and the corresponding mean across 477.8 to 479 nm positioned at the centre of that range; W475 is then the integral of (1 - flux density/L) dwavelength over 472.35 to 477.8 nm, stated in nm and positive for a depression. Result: 0.01 nm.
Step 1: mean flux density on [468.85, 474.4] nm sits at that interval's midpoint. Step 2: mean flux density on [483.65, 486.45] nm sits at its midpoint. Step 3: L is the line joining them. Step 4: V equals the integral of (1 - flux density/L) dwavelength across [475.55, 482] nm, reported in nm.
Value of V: -0.324 nm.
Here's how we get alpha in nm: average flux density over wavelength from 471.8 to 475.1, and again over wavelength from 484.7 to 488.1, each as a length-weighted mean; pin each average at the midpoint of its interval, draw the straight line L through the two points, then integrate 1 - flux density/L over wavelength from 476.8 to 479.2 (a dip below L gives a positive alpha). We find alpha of -0.10 nm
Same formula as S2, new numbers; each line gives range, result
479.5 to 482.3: 17.2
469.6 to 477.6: 16.9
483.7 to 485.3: 16.8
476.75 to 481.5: 17.1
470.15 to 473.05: 16.9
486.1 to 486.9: 13.9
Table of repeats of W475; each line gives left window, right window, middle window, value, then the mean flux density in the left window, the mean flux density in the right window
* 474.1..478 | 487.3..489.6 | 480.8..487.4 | 0.17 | 16.9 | 16.4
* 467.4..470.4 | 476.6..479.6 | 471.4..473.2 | 0.01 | 17.2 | 17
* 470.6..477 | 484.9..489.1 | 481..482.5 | -0.11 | 16.9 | 15.4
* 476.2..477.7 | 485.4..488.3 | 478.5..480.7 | -0.09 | 16.9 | 15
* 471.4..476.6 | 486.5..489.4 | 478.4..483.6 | -0.19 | 16.9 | 16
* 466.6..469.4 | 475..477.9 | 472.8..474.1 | 0.01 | 17.1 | 16.9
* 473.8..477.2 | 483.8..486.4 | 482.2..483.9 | -0.13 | 16.8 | 15.6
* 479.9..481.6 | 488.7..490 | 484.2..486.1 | 0.13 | 17.2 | 16.5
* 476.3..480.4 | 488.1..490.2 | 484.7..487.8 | 0.31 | 17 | 16.6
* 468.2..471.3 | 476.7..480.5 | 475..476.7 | 0.02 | 17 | 17.1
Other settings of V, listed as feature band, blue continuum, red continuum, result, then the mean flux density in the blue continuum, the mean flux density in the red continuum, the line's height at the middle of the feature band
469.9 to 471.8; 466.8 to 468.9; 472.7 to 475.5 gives 0.034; 17.1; 16.9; 17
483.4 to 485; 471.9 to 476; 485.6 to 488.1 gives -0.175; 16.9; 14.8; 15.3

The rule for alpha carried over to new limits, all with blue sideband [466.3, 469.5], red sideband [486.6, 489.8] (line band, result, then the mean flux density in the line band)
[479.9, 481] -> -0.038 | 17.1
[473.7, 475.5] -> -0.014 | 16.9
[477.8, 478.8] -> -0.026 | 17.1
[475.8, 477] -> -0.001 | 16.7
